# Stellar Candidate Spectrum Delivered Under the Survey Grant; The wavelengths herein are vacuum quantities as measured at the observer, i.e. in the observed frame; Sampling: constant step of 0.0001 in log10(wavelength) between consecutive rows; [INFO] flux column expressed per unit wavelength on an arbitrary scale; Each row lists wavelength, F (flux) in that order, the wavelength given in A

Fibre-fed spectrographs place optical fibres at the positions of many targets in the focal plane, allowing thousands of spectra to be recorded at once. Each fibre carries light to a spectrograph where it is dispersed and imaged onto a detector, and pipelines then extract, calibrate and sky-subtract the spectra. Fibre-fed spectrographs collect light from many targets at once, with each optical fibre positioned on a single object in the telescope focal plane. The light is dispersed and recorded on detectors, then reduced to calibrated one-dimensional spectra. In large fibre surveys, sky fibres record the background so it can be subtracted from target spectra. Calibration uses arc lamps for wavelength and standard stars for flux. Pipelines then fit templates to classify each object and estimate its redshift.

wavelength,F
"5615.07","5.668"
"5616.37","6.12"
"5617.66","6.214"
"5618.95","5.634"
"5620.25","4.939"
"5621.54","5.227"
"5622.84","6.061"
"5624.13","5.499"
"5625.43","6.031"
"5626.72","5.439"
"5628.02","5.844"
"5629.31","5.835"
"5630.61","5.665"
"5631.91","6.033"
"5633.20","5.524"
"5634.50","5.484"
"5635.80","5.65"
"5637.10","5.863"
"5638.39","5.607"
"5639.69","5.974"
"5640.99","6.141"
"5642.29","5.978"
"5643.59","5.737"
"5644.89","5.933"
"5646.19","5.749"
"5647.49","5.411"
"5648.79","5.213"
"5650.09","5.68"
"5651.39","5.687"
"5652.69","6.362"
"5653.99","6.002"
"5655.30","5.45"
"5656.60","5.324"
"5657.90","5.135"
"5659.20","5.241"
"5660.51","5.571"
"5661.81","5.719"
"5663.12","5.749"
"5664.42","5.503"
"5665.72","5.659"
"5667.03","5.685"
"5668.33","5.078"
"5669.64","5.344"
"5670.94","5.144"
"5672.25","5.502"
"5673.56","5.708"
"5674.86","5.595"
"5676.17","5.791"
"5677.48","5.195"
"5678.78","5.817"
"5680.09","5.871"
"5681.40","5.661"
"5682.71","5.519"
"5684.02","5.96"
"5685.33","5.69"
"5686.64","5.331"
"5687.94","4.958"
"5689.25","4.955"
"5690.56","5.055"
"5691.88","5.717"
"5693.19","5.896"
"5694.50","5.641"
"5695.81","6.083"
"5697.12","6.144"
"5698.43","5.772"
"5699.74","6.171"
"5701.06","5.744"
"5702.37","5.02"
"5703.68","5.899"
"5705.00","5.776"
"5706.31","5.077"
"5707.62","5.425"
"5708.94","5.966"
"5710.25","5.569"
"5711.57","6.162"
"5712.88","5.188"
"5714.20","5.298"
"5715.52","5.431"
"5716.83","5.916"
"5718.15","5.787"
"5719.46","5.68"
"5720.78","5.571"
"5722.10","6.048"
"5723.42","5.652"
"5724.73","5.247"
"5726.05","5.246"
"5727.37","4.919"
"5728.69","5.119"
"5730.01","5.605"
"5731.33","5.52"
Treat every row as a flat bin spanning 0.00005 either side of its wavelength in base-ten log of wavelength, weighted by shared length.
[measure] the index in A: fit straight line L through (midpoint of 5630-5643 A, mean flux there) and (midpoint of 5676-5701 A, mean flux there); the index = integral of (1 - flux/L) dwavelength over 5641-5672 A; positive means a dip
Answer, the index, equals 0.8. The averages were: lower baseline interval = 5.79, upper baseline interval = 5.64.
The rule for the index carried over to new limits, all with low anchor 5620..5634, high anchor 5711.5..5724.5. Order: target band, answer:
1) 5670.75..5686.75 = 0.1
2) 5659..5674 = 0.4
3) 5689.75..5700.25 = -0.3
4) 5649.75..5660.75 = 0.1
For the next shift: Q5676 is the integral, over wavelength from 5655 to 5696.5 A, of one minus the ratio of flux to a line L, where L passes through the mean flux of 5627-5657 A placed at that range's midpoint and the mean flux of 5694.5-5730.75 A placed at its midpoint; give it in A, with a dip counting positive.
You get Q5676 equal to 1.2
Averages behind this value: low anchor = 5.74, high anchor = 5.61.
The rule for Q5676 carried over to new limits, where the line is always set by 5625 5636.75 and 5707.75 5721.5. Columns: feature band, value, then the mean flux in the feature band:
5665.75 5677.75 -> 0.5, 5.47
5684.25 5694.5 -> 0.5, 5.41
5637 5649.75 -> -0.1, 5.76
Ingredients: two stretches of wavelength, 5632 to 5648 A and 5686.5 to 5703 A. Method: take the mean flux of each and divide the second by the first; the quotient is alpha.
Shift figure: 0.97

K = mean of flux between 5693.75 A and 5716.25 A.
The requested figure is 5.67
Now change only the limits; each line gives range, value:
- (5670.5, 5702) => 5.62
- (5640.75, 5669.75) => 5.62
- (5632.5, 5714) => 5.62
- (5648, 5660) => 5.56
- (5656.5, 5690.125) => 5.49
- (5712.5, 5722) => 5.59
